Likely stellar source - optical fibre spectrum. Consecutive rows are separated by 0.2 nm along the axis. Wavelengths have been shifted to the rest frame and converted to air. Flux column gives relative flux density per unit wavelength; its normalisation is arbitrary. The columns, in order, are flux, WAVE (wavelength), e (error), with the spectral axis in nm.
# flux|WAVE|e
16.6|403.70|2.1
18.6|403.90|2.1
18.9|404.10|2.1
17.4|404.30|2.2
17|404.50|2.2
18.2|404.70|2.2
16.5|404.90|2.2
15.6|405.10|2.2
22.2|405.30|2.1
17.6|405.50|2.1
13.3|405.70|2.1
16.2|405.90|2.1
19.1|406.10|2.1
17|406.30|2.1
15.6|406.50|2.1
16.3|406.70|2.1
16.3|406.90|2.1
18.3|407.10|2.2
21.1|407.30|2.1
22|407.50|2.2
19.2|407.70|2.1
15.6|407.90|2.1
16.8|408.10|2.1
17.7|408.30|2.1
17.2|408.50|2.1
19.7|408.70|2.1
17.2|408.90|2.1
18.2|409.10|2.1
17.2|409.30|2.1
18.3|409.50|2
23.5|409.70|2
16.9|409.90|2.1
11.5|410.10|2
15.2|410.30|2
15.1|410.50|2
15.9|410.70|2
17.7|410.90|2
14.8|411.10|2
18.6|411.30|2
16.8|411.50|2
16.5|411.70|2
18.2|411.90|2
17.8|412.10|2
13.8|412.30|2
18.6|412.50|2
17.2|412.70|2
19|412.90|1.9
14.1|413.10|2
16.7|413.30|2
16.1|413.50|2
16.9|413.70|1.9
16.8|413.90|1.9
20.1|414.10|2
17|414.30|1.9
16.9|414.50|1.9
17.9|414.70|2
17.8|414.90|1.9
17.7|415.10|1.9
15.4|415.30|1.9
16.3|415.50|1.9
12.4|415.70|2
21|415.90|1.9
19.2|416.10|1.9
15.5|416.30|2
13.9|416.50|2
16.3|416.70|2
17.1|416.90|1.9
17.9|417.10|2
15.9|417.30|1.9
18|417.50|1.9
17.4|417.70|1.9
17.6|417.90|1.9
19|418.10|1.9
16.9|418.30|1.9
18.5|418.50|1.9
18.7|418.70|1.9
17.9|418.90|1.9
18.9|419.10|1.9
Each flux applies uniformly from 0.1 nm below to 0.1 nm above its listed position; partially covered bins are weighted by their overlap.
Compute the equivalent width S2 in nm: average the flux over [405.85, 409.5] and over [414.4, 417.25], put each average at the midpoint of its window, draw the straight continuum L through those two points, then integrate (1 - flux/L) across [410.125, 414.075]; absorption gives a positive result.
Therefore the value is 0.16 nm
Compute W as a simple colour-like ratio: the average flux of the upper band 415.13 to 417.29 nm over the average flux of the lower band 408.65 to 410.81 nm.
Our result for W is 0.97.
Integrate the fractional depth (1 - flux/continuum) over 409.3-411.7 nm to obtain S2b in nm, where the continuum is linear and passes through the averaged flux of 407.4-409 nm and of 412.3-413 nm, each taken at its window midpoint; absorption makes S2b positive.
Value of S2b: 0.15 nm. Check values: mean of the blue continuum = 18.2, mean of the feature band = 16.8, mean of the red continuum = 17.6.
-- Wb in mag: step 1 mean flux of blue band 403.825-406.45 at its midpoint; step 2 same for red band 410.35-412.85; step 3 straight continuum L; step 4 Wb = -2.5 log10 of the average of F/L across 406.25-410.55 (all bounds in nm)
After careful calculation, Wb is -0.03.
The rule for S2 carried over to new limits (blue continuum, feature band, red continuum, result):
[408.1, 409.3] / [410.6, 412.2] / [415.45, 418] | 0.04 nm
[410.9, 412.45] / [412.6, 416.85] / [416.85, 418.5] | 0.07 nm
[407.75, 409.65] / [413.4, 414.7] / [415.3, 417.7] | -0.03 nm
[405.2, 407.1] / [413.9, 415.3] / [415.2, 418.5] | -0.06 nm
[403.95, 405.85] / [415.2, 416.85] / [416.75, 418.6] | 0.12 nm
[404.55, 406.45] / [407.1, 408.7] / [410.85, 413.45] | -0.14 nm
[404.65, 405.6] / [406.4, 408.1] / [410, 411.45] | -0.09 nm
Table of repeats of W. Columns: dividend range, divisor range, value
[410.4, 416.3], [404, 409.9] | 0.95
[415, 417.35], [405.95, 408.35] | 0.93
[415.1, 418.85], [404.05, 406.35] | 0.98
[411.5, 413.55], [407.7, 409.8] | 0.92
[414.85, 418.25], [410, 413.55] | 1.04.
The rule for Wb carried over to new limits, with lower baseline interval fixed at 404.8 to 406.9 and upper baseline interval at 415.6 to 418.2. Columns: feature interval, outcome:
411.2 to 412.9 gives -0.02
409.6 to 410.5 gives 0.02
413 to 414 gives 0.06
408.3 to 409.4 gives -0.06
